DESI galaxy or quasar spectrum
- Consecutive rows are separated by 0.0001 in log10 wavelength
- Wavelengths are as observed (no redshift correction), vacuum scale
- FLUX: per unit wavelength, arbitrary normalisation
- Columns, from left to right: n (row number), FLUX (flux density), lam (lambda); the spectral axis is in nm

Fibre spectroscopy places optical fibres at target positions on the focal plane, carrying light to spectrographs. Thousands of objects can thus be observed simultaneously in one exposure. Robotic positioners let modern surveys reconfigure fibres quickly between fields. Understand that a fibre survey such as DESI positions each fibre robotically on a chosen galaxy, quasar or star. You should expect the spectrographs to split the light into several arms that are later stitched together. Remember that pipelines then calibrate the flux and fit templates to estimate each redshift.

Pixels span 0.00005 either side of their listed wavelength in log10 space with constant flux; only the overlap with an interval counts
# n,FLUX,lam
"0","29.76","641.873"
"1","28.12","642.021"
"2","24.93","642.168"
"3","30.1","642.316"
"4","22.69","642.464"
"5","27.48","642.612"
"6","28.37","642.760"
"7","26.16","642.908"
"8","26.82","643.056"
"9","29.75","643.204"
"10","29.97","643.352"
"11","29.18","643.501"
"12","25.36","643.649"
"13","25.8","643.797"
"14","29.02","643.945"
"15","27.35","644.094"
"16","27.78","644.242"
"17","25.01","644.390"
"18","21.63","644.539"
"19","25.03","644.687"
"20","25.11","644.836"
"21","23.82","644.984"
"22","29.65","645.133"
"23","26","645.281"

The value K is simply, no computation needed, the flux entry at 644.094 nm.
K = 27.35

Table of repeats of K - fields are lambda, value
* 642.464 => 22.69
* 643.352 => 29.97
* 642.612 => 27.48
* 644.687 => 25.03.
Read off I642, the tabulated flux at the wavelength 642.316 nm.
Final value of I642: 30.1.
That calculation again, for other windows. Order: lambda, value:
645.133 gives 29.65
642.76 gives 28.37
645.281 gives 26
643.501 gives 29.18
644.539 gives 21.63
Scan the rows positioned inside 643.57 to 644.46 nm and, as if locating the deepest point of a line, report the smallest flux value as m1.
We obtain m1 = 25.01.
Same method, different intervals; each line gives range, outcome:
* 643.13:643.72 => 25.36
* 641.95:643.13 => 22.69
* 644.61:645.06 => 23.82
